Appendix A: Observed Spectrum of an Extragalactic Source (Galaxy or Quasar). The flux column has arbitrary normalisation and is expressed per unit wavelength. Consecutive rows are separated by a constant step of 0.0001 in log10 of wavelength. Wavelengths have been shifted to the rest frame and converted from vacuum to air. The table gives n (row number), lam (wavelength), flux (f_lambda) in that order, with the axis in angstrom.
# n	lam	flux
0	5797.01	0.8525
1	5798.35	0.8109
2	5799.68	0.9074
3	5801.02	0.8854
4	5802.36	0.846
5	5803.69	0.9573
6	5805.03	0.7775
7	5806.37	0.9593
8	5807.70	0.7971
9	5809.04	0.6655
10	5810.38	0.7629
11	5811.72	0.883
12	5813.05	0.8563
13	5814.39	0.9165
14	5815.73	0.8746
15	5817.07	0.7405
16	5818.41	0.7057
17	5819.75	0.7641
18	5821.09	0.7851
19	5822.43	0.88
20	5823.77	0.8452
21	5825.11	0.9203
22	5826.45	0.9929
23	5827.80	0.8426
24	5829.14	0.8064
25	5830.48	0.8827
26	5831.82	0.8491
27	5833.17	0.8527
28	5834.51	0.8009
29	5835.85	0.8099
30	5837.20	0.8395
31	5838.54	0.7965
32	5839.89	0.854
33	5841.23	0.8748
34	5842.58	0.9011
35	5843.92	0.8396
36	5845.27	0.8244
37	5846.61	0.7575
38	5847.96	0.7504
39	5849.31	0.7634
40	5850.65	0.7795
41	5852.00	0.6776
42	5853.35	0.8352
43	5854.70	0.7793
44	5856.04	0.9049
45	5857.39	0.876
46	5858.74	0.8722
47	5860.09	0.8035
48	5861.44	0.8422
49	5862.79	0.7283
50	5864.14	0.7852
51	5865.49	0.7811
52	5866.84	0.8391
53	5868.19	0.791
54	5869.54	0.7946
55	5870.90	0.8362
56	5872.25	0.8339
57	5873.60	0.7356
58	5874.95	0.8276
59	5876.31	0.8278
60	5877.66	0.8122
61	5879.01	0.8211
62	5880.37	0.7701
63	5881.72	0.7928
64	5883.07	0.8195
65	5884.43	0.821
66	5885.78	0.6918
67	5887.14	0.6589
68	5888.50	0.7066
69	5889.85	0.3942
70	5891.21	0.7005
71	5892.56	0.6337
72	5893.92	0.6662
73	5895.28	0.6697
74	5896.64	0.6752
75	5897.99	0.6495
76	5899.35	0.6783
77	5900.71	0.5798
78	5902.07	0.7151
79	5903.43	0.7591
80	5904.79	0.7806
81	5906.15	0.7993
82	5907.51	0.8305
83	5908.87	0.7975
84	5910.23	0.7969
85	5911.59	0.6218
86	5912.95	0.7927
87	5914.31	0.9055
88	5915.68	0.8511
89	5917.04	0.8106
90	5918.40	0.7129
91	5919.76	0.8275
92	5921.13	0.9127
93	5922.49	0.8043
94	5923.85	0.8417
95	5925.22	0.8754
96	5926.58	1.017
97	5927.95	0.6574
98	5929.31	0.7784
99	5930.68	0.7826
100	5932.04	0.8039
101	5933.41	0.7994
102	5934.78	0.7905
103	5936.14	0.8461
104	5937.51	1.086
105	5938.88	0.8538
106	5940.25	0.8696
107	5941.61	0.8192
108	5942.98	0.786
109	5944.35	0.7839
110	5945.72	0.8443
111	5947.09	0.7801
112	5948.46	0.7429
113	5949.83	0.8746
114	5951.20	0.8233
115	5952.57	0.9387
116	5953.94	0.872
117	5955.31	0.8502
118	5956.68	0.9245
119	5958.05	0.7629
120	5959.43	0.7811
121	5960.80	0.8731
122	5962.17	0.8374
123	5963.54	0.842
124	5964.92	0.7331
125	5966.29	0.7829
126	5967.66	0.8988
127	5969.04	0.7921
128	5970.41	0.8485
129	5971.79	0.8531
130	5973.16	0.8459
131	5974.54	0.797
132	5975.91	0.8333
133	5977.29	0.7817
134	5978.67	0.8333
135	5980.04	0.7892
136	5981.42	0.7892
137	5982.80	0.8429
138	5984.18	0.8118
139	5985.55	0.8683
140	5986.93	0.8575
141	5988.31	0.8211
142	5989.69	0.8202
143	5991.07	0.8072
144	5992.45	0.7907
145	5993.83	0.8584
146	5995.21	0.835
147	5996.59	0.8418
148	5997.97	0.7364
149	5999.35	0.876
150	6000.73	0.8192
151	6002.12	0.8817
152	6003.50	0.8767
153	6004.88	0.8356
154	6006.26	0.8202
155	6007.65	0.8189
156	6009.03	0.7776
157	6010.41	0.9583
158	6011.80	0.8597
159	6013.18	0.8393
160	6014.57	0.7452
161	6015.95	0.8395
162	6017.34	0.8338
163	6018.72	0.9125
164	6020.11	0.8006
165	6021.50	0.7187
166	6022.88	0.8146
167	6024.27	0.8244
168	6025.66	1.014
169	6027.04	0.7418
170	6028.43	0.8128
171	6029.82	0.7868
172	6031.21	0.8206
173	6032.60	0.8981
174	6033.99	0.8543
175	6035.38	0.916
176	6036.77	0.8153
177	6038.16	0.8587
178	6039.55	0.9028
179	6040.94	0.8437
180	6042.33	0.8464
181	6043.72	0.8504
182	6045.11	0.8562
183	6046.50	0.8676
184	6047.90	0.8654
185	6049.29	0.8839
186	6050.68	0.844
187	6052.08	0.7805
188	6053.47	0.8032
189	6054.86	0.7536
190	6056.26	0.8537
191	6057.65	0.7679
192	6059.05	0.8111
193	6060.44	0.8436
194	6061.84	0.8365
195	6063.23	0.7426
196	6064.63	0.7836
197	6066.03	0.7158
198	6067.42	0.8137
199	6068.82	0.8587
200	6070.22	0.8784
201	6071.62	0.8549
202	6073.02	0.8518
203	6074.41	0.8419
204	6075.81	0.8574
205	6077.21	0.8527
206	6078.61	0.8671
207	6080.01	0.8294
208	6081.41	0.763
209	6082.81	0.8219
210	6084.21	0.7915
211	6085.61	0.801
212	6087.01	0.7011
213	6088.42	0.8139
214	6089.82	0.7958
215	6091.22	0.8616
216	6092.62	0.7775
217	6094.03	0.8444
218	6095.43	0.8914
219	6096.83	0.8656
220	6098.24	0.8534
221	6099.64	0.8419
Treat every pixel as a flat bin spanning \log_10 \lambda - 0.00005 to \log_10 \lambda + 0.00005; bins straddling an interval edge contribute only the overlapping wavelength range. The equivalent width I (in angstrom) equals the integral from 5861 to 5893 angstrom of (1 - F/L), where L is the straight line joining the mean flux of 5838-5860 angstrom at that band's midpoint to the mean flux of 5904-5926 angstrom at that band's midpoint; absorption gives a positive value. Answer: 2.1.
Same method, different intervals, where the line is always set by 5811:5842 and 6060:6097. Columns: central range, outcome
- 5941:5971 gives 0.14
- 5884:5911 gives 4.43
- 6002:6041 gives -0.79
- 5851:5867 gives 0.58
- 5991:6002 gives 0.04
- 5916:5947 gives 0.06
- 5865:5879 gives 0.49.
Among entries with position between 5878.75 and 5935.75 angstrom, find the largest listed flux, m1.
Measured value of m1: 1.017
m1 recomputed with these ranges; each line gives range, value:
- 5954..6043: 1.014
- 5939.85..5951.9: 0.8746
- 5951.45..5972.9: 0.9387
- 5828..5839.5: 0.8827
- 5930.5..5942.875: 1.086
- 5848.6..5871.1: 0.9049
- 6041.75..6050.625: 0.8839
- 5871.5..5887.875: 0.8339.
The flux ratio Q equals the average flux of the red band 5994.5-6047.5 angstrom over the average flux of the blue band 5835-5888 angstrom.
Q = 1.05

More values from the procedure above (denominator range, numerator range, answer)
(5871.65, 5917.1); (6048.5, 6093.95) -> 1.10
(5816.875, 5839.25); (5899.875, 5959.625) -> 0.98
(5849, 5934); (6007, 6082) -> 1.08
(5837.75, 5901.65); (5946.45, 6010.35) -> 1.08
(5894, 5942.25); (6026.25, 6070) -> 1.04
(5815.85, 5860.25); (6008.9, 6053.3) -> 1.02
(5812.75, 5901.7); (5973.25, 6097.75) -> 1.05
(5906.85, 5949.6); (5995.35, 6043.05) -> 1.02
